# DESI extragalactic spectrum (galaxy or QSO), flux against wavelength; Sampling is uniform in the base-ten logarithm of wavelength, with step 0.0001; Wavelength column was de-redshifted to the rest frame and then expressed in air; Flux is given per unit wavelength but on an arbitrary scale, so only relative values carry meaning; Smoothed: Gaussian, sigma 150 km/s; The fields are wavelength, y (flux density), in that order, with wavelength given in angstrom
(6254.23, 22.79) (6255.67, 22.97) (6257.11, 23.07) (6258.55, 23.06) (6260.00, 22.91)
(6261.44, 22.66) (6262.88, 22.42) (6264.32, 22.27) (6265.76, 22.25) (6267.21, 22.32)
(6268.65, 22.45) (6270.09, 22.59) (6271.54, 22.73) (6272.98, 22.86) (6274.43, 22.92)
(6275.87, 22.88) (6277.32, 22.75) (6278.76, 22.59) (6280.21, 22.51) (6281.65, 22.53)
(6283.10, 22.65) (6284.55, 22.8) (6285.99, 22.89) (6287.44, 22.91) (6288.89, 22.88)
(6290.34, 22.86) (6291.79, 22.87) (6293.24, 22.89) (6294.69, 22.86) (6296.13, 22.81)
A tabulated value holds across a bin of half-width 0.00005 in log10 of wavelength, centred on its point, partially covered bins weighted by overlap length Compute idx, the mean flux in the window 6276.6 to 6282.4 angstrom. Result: 22.6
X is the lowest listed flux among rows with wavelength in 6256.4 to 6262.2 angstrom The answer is 22.66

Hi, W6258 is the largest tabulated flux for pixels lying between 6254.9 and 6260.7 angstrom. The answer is 23.07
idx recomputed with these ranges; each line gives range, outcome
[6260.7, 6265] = 22.5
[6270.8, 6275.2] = 22.8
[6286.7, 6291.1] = 22.8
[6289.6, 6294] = 22.8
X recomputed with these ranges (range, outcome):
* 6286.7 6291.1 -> 22.86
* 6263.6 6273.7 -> 22.25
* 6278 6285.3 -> 22.51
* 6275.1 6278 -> 22.75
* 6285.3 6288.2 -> 22.89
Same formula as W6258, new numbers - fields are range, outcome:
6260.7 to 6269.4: 22.66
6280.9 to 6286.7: 22.89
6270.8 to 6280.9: 22.92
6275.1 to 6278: 22.88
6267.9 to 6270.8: 22.59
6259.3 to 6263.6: 22.91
